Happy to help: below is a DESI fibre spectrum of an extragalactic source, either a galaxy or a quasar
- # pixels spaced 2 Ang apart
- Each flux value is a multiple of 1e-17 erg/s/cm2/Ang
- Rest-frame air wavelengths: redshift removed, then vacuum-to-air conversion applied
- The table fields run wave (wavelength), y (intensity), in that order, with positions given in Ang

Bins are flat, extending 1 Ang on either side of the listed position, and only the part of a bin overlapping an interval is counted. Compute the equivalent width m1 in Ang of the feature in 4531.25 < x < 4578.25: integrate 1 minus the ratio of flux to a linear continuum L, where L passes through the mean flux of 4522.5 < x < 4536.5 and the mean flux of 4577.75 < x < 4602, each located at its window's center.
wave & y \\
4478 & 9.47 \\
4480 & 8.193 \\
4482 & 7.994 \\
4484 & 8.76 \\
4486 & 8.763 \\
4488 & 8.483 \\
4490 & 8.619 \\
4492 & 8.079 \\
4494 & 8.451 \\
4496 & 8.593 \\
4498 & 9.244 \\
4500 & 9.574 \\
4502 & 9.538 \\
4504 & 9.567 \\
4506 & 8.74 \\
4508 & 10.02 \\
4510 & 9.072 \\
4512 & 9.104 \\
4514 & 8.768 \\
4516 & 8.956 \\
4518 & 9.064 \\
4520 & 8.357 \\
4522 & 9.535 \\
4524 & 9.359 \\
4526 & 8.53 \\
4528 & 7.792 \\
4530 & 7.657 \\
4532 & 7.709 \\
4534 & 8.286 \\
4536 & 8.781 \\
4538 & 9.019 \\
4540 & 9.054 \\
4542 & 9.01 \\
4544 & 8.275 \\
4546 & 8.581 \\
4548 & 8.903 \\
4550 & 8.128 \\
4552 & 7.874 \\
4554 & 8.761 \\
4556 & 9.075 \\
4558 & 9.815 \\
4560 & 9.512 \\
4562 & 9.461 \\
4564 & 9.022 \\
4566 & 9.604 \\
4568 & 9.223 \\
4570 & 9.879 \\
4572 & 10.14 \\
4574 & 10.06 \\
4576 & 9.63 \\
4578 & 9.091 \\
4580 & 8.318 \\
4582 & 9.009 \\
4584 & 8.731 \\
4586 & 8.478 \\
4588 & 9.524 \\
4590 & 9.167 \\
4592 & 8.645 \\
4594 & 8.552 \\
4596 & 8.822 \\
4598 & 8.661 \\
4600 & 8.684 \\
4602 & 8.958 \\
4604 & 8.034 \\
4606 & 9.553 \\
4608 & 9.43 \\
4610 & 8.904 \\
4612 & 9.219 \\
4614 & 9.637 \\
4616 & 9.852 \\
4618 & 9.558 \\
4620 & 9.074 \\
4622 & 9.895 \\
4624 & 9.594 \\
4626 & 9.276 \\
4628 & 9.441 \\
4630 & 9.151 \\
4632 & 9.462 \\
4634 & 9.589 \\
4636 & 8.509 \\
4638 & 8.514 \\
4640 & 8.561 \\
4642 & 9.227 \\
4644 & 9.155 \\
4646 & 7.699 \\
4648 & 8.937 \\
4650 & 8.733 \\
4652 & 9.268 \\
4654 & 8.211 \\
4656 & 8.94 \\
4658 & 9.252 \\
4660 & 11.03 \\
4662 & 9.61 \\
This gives -2.8 Ang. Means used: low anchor 8.33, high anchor 8.8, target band 9.04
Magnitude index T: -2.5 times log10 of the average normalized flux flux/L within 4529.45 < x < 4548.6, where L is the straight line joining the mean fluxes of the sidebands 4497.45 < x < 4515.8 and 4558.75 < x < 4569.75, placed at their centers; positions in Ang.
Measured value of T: 0.10 mag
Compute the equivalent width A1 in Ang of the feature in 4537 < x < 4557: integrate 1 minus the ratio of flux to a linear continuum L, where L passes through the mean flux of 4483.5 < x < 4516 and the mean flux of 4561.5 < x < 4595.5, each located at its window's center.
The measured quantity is 0.96 Ang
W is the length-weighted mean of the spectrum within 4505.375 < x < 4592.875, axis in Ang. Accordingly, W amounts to 8.95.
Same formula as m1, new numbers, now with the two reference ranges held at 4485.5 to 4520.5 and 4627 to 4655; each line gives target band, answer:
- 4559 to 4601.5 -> -1.1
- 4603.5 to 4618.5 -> -0.7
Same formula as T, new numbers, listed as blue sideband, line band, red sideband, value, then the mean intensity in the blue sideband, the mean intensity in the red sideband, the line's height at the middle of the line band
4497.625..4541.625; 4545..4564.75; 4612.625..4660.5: 0.01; 8.89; 9.17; 8.98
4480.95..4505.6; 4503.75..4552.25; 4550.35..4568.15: 0.03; 8.8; 9.11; 8.96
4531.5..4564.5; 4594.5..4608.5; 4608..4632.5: 0.05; 8.79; 9.42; 9.26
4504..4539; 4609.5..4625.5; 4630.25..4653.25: -0.07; 8.77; 8.88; 8.86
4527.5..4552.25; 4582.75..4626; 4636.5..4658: -0.06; 8.42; 8.74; 8.61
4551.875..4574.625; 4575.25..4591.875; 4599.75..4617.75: 0.04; 9.41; 9.18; 9.31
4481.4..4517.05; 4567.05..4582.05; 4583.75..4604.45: -0.08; 8.92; 8.77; 8.8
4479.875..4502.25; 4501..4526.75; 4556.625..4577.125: -0.02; 8.68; 9.62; 8.96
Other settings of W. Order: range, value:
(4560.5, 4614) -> 9.12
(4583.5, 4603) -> 8.82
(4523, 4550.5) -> 8.51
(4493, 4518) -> 9.13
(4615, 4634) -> 9.48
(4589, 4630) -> 9.15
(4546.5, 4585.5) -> 9.15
